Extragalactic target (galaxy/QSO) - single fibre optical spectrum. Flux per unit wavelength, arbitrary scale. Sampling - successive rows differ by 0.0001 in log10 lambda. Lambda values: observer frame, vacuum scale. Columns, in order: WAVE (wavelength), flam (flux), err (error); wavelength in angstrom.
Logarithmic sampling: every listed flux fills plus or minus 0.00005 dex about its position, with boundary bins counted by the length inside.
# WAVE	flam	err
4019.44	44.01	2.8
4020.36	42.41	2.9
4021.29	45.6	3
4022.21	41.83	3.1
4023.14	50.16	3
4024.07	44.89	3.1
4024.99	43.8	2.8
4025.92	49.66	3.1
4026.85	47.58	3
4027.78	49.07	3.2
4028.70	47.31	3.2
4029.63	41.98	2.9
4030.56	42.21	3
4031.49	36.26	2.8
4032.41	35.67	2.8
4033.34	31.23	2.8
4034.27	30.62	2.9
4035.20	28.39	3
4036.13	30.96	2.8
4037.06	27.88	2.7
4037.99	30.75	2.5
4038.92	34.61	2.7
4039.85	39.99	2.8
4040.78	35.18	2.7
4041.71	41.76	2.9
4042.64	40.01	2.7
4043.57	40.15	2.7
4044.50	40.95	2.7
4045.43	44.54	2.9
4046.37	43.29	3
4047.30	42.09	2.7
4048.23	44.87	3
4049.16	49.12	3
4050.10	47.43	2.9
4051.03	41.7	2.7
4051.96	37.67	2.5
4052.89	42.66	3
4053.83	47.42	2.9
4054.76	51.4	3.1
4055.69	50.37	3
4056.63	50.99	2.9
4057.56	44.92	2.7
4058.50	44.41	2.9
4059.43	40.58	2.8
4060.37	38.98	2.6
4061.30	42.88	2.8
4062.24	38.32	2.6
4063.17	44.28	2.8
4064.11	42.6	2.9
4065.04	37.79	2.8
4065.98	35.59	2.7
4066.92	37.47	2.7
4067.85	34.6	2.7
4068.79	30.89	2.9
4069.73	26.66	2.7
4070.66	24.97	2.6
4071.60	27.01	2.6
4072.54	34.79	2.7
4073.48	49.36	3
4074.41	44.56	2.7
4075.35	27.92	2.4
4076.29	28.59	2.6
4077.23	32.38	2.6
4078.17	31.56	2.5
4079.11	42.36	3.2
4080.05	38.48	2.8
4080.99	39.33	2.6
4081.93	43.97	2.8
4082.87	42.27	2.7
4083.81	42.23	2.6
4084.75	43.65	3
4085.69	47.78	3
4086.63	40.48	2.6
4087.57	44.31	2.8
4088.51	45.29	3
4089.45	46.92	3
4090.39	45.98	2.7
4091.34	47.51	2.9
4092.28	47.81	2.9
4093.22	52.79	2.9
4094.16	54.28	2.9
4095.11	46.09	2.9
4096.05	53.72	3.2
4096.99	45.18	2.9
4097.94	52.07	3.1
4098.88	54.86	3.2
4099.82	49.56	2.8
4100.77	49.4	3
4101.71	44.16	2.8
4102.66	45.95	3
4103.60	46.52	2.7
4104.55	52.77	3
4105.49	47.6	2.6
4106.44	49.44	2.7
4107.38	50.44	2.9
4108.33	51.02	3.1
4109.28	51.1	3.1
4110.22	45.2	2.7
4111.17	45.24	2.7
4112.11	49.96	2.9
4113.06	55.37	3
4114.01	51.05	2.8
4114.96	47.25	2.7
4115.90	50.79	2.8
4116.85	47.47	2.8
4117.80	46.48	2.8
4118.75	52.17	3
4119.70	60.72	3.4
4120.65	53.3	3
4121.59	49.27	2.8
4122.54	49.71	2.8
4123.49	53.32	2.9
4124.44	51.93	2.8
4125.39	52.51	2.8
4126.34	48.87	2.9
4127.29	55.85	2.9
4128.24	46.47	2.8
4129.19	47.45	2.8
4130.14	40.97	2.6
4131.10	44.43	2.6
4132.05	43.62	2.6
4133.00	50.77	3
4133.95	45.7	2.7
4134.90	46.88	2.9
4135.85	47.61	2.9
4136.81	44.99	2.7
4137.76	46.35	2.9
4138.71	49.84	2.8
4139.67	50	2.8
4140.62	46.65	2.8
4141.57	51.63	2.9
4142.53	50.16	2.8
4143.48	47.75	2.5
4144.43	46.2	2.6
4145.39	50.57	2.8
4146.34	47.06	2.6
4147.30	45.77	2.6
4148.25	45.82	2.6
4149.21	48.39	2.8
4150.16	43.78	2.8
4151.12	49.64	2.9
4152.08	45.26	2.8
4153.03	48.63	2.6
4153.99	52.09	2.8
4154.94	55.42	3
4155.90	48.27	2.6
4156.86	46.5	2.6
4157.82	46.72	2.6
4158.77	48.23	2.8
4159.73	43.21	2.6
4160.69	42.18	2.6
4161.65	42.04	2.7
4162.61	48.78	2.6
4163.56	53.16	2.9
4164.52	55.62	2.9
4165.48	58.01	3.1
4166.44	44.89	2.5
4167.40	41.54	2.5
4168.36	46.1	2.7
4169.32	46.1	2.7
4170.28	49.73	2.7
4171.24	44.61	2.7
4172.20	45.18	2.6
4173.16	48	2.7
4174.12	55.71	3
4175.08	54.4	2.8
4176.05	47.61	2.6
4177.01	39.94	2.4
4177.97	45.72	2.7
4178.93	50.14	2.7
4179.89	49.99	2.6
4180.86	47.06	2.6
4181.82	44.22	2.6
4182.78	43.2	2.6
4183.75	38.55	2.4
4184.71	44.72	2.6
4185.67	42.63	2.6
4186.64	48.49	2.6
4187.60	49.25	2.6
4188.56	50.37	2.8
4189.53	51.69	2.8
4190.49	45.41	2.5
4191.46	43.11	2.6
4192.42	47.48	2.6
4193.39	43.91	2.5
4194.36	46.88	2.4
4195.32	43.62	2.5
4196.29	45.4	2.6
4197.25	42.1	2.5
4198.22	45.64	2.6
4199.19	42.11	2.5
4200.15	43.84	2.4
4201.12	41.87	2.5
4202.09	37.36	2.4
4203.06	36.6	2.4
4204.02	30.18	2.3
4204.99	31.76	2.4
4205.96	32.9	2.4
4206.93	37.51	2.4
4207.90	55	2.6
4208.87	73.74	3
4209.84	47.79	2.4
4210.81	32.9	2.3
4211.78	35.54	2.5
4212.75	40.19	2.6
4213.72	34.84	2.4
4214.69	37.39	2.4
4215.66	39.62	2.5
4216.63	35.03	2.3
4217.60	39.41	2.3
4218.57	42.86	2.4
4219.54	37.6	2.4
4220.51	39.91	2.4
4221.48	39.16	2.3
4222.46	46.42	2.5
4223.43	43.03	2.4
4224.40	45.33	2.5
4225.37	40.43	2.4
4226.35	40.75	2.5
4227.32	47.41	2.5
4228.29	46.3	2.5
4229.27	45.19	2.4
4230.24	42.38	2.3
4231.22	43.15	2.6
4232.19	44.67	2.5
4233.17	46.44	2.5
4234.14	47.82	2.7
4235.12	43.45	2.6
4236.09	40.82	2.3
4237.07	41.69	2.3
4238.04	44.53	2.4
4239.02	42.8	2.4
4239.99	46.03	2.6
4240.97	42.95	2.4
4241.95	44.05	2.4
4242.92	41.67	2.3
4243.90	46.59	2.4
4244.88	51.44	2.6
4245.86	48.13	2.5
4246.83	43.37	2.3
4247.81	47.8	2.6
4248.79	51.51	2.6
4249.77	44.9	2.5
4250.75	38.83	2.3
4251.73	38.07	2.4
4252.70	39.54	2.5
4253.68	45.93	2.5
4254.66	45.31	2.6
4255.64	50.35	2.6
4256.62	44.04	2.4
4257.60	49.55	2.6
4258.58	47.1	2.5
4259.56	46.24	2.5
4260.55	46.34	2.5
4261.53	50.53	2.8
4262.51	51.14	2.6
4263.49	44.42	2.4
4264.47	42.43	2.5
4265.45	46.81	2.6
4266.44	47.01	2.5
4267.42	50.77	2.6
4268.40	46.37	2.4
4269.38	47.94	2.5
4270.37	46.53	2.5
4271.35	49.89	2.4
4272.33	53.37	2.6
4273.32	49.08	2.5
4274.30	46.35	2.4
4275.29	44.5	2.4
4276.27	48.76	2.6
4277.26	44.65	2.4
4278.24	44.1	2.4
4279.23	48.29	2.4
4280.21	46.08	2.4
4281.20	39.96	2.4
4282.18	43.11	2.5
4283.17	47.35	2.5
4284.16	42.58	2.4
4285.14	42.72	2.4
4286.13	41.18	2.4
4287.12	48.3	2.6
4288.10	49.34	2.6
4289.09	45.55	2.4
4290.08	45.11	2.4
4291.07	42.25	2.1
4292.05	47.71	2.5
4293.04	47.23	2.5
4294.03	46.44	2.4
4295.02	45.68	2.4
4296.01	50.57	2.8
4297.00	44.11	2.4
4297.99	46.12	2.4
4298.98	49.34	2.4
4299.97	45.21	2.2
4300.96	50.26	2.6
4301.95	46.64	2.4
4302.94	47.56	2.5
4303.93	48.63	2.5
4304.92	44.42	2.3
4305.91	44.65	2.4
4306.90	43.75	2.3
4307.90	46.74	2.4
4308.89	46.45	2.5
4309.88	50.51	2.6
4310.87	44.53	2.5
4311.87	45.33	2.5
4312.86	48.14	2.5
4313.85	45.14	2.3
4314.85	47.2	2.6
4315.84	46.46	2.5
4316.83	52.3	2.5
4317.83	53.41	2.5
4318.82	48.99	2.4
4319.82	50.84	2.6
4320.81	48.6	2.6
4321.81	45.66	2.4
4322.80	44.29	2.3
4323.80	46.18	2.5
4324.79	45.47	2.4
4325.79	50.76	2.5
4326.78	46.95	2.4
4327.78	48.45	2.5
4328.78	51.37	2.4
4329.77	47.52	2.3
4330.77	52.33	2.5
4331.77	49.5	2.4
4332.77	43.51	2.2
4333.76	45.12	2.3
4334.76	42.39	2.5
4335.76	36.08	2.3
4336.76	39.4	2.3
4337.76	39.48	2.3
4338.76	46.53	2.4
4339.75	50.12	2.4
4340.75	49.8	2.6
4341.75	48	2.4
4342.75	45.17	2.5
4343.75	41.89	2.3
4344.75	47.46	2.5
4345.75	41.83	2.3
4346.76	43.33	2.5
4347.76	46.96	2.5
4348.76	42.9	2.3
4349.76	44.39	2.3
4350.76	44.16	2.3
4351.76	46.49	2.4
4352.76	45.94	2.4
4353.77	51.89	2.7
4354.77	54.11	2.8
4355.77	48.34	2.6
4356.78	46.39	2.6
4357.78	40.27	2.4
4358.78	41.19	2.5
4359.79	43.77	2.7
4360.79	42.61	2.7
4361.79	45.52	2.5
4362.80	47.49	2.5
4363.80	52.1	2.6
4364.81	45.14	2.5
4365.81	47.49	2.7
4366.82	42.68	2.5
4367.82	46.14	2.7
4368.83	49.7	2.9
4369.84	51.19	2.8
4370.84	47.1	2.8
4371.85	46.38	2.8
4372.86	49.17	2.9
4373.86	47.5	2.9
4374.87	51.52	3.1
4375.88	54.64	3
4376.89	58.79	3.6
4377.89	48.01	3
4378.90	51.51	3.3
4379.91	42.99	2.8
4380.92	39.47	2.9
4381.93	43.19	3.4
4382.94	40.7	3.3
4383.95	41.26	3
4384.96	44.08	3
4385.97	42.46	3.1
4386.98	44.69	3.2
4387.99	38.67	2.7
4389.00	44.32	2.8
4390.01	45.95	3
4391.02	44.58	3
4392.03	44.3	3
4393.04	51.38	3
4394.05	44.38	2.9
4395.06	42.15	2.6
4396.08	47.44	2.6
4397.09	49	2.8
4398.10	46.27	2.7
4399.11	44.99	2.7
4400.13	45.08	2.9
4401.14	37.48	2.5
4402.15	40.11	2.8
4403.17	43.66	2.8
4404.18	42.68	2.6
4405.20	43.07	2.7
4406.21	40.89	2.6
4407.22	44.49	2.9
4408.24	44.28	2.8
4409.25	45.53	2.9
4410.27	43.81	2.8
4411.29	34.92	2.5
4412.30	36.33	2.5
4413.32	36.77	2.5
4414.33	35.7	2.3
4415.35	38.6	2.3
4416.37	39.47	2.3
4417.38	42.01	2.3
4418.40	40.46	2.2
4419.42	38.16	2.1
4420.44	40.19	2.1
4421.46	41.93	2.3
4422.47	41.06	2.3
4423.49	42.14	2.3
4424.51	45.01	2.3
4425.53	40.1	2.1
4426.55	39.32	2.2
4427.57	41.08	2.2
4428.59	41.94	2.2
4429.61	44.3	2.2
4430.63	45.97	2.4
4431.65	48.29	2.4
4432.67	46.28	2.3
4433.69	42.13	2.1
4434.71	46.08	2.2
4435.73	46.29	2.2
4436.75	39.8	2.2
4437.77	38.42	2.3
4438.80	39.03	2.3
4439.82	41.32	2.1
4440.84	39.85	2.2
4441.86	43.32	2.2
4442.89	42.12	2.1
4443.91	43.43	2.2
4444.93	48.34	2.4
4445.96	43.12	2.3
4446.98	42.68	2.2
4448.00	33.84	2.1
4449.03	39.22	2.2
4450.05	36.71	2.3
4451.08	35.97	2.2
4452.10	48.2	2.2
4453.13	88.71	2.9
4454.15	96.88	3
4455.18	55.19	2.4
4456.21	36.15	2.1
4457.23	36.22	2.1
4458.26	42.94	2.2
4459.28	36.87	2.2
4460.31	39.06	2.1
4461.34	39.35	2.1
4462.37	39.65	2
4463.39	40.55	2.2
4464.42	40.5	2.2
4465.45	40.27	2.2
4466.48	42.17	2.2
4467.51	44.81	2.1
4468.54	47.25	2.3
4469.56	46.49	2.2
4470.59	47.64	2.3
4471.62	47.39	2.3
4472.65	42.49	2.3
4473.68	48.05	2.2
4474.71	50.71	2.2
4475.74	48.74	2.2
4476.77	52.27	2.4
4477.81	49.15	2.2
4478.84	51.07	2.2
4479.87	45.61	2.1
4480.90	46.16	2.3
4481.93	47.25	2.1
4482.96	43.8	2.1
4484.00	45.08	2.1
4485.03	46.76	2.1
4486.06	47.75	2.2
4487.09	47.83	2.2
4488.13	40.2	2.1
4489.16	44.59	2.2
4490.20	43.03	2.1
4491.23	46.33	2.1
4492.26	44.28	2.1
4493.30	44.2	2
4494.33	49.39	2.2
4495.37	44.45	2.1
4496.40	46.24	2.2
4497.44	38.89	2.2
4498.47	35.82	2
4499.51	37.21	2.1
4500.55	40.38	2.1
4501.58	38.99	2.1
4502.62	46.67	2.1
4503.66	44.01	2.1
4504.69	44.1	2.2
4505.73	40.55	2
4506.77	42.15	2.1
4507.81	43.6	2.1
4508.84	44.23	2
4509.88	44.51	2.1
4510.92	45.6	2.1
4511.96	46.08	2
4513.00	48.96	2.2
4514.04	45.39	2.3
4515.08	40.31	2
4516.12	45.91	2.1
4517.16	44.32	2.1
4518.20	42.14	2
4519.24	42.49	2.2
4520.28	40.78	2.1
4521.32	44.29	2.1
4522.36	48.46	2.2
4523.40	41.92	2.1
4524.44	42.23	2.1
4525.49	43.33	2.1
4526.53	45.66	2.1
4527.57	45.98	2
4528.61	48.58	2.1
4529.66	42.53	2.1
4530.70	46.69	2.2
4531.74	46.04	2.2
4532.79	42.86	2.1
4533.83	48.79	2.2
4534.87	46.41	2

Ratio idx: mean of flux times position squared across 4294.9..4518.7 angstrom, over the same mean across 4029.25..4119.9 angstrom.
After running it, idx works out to 1.2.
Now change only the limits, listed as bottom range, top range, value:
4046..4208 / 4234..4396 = 1.11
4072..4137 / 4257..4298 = 1.08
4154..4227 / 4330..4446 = 1.09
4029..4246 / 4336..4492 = 1.15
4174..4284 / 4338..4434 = 1.07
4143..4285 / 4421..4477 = 1.10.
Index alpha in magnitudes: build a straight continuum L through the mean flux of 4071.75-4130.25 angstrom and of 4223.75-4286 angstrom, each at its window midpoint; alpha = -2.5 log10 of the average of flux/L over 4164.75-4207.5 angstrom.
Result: 0.032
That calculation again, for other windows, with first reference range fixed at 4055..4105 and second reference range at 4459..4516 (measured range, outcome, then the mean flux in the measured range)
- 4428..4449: 0.03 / 42.7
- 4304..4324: -0.09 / 47.2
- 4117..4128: -0.21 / 51.9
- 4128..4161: -0.11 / 47.3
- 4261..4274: -0.12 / 48.2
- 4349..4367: -0.06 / 46.1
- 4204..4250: 0.00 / 43.1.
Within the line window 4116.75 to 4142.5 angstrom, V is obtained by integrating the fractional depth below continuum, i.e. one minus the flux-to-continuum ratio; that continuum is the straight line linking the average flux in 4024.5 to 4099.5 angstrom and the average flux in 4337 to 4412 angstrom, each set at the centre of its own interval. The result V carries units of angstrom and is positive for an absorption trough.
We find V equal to -4.25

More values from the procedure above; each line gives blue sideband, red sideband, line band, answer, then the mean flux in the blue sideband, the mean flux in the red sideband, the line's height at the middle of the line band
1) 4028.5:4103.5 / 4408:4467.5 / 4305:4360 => -4.9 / 41.2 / 43.1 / 42.6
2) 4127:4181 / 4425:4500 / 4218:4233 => 1.3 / 47.8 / 44.8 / 47.1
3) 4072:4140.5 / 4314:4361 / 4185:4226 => 3.6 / 46.9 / 46.3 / 46.6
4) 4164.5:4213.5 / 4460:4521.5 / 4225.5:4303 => -1.6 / 45.1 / 44.3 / 44.9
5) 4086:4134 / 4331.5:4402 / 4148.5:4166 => -0.1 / 49.1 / 45.6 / 48.4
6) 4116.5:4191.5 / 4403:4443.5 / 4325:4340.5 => -0.8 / 48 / 41.7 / 43.8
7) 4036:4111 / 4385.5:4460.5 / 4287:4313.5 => -2.1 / 42.5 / 43.6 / 43.2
